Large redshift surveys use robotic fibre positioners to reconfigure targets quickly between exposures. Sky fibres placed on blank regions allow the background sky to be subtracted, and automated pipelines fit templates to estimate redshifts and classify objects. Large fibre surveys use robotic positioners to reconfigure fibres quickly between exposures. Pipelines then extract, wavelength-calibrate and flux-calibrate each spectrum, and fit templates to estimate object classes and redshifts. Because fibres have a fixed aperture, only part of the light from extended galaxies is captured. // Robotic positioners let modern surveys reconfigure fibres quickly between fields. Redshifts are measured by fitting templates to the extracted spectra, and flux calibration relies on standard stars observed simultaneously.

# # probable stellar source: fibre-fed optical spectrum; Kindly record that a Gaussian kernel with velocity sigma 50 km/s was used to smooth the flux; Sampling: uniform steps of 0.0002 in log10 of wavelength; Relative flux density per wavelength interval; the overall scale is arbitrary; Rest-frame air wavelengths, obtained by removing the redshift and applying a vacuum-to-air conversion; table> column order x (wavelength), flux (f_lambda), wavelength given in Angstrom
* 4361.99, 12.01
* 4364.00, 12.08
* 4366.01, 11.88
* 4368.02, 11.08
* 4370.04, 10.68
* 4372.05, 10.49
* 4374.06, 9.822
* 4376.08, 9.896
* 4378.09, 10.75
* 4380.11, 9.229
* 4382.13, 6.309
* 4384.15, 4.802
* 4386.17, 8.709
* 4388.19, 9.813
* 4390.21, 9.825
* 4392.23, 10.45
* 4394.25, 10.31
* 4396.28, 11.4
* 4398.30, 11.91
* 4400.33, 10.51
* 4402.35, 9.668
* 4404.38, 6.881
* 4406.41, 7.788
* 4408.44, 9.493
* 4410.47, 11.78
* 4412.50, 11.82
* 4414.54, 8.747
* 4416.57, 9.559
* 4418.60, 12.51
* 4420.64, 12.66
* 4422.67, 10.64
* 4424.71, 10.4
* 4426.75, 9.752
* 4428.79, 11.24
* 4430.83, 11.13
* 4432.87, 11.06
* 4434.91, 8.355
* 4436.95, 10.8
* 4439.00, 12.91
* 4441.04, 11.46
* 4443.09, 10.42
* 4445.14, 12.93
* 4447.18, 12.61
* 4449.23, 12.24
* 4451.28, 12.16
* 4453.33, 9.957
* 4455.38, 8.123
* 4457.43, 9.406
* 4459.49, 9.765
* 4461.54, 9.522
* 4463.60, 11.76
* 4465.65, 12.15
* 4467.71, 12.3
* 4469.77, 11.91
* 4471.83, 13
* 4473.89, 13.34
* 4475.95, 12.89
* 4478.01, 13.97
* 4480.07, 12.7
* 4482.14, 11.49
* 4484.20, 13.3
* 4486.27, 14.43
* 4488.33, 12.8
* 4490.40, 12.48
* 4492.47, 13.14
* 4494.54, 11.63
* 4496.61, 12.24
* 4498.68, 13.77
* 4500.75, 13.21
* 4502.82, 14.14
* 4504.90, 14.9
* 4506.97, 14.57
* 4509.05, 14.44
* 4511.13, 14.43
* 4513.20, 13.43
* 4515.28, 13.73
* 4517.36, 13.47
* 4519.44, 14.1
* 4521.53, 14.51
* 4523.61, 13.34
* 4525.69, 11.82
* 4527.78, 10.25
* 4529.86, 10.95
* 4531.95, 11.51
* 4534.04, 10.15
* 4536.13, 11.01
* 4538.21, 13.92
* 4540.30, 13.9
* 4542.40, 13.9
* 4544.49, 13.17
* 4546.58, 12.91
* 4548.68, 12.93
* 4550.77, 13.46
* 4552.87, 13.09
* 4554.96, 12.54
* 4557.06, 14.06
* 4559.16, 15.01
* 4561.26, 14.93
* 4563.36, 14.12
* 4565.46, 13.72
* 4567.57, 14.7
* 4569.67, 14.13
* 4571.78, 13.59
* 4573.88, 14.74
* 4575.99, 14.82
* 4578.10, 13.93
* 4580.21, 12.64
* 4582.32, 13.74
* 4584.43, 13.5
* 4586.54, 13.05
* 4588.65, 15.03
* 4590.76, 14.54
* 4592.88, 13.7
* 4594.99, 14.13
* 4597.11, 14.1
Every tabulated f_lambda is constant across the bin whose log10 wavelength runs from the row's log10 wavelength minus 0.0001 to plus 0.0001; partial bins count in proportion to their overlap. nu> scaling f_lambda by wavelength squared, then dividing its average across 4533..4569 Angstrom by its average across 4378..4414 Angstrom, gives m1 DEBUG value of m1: 1.51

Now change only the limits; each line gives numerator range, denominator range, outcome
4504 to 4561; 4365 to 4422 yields 1.41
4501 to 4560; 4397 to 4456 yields 1.29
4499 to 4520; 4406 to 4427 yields 1.38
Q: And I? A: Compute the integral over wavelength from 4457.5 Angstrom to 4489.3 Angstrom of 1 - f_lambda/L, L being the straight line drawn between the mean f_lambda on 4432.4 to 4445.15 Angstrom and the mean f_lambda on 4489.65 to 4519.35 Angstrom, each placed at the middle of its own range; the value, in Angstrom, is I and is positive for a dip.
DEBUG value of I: 0.3 Angstrom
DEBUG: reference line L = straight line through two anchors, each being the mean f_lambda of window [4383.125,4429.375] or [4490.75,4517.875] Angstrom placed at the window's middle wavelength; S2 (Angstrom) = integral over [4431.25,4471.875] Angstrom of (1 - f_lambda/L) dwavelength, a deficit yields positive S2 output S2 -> 2.0 Angstrom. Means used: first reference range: 10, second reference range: 13.6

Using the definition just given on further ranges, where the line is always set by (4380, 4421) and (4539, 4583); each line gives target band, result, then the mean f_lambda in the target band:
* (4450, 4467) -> 1.16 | 10.4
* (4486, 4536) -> -2.00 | 13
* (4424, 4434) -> -0.27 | 10.7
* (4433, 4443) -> -0.19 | 10.9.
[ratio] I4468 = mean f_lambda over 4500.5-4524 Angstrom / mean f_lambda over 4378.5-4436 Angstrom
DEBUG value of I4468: 1.42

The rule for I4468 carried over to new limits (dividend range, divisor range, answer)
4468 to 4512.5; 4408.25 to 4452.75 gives 1.19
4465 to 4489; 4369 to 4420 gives 1.32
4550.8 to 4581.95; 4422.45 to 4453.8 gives 1.25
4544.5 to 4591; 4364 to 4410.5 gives 1.42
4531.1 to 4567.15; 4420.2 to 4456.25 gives 1.20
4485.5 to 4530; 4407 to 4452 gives 1.20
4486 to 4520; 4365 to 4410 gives 1.41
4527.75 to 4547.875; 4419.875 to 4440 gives 1.13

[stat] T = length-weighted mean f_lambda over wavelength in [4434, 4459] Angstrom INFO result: 10.9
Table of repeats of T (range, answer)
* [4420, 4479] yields 11.3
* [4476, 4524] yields 13.5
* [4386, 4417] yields 9.96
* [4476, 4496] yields 12.9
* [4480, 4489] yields 13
